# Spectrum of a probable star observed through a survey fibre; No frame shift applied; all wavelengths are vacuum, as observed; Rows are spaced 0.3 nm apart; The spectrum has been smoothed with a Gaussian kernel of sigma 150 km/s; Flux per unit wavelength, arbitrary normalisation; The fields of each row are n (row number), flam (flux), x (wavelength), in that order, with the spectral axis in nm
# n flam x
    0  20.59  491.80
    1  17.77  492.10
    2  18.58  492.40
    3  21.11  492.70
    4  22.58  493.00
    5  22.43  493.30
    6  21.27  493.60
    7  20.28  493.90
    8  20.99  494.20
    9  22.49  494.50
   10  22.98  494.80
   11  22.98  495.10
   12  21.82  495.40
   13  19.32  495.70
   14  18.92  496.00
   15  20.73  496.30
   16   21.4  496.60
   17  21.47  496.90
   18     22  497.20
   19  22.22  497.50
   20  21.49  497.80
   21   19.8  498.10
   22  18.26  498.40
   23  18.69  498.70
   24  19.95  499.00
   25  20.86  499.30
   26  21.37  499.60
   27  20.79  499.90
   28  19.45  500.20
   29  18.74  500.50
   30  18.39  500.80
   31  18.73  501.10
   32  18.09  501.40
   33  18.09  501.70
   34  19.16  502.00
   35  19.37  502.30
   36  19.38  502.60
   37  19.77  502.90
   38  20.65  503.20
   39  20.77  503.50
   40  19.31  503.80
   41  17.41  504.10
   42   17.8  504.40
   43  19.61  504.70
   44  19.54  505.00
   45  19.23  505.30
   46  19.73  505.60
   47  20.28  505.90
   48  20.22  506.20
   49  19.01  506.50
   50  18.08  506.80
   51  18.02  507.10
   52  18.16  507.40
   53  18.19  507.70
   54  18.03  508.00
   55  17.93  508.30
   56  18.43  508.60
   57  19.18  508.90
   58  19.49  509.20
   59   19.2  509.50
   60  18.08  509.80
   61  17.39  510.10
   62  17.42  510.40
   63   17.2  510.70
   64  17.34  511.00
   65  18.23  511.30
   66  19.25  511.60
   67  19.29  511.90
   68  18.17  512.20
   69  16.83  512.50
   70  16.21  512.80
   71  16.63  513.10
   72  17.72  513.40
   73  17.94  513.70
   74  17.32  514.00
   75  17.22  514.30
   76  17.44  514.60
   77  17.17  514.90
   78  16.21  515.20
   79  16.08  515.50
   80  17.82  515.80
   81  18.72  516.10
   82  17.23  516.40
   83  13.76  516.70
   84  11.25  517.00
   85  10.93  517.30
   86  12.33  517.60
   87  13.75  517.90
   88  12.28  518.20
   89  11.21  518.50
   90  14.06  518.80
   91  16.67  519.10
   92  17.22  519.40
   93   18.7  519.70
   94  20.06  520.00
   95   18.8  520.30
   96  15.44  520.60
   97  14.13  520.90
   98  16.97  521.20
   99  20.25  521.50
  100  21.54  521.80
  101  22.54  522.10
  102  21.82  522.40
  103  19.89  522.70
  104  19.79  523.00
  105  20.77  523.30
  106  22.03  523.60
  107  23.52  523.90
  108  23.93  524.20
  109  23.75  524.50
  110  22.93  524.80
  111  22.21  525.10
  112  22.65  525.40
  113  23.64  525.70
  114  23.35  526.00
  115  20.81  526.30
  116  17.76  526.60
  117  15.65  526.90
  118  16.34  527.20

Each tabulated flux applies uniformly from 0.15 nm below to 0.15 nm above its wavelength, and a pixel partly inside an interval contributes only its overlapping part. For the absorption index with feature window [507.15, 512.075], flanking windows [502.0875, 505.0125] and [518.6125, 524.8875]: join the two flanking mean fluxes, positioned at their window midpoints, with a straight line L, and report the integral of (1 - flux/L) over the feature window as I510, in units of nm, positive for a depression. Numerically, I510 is 0.29 nm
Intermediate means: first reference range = 19.3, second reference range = 19.7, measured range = 18.3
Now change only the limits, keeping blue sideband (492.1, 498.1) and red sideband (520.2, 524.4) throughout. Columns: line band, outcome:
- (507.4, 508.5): 0.14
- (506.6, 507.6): 0.13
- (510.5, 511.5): 0.14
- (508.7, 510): 0.11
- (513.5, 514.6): 0.16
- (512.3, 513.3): 0.19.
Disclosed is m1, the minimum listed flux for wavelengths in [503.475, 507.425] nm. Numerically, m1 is 17.41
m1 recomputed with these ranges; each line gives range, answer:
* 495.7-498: 18.92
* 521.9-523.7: 19.79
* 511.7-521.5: 10.93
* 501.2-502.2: 18.09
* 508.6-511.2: 17.2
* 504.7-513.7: 16.21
